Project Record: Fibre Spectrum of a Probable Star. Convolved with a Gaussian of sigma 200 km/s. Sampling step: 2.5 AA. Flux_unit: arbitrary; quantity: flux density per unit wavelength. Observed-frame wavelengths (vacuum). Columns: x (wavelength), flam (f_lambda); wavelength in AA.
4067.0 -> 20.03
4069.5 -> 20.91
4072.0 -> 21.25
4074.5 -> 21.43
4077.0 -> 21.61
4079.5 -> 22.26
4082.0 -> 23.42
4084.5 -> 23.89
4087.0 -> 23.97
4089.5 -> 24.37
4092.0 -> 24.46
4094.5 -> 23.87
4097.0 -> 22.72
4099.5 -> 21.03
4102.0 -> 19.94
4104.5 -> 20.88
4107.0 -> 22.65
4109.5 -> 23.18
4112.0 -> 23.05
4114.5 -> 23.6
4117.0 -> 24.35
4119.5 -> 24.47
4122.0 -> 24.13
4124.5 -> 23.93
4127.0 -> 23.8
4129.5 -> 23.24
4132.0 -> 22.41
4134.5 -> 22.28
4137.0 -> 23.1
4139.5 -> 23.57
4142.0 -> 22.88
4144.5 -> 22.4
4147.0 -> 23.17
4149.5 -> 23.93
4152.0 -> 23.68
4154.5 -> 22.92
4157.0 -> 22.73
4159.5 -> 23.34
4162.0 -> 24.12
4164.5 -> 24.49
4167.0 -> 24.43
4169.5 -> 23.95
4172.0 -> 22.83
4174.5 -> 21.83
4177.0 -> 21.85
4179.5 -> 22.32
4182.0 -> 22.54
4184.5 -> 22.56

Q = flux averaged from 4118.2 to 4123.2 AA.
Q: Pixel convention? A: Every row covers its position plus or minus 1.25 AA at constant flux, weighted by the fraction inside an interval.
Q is 24.3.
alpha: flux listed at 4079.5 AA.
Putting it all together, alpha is 22.26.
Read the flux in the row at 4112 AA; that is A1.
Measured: 23.05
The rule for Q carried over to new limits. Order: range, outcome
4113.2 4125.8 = 24.1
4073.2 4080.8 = 21.8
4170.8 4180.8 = 22.2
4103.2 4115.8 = 22.7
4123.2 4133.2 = 23.4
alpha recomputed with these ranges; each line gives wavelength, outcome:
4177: 21.85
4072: 21.25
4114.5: 23.6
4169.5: 23.95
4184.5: 22.56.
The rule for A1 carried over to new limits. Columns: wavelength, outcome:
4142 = 22.88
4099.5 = 21.03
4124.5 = 23.93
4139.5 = 23.57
